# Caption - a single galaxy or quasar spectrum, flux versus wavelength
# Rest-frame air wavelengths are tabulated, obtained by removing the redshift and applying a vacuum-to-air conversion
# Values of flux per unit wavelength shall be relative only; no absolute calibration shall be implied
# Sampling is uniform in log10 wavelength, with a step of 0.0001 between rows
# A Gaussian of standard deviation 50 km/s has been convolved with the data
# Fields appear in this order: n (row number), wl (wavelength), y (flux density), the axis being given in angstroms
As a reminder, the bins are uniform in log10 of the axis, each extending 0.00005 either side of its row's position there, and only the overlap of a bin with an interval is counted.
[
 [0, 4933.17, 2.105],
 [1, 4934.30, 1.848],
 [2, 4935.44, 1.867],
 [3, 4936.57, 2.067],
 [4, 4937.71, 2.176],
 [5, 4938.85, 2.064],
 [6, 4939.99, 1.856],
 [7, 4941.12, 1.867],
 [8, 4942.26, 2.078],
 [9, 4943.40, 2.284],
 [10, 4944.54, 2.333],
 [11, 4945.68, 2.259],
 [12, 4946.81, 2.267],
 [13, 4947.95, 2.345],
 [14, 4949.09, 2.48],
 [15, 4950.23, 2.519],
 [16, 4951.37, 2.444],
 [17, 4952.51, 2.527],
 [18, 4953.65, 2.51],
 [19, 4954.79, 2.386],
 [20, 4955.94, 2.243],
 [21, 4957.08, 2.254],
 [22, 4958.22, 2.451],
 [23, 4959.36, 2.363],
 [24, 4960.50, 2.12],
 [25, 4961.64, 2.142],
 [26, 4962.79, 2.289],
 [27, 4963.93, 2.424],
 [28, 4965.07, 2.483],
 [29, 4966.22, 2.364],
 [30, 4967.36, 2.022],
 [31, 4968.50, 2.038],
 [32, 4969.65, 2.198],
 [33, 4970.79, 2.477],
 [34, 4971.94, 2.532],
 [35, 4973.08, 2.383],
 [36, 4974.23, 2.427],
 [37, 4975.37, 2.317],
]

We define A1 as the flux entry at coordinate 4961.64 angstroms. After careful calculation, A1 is 2.142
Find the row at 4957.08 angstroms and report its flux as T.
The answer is 2.254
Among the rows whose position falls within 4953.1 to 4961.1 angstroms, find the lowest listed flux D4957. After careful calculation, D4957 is 2.12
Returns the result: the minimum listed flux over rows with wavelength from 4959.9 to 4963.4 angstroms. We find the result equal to 2.12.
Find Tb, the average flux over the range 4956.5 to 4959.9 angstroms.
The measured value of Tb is 2.36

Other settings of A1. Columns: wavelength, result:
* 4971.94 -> 2.532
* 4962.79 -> 2.289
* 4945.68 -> 2.259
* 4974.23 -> 2.427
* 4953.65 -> 2.51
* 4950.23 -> 2.519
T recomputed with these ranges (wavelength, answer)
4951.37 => 2.444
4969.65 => 2.198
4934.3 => 1.848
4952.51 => 2.527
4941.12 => 1.867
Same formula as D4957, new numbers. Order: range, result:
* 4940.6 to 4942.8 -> 1.867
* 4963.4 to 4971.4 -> 2.022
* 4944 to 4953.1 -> 2.259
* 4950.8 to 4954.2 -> 2.444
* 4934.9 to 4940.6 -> 1.856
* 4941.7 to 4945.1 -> 2.078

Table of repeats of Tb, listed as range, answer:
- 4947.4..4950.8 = 2.45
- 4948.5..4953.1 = 2.49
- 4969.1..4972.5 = 2.4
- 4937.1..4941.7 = 1.99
